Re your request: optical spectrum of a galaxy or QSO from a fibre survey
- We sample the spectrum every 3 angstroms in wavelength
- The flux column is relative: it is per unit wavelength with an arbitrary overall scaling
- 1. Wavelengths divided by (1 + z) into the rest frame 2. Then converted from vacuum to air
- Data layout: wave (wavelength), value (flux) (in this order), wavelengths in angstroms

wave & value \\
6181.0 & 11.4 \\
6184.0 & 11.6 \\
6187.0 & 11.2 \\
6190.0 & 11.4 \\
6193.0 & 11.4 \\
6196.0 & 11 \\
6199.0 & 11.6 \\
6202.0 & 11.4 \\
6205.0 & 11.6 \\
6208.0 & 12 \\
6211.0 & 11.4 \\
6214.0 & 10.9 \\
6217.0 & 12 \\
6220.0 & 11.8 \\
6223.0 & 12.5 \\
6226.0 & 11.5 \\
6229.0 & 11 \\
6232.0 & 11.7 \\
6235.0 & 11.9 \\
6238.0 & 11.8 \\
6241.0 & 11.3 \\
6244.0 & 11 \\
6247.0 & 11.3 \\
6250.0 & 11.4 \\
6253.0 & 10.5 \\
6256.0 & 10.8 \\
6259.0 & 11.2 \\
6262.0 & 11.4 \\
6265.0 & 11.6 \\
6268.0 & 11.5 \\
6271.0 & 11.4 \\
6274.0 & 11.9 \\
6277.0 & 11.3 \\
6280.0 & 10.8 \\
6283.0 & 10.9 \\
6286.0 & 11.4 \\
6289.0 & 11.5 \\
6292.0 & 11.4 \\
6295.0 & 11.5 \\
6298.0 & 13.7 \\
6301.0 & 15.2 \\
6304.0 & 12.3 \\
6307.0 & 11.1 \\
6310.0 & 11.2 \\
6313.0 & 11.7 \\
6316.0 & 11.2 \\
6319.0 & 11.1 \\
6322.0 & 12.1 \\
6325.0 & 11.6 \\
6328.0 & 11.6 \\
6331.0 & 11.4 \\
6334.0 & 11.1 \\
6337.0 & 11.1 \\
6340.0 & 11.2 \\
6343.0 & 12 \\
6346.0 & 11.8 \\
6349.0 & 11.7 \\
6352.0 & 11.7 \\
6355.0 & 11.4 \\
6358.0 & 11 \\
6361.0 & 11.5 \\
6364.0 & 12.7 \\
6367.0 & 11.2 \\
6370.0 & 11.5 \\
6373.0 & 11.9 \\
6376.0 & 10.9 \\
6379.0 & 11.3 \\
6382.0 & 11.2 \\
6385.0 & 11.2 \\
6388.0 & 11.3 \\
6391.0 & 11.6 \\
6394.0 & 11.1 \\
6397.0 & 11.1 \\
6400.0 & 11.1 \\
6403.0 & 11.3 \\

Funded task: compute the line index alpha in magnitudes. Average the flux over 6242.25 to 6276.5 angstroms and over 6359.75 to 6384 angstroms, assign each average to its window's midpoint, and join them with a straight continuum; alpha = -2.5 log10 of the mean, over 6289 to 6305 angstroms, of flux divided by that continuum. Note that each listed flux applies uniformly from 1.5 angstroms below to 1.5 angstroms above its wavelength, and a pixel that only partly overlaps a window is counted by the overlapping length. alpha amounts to -0.122 mag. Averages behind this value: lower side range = 11.3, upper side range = 11.5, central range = 12.7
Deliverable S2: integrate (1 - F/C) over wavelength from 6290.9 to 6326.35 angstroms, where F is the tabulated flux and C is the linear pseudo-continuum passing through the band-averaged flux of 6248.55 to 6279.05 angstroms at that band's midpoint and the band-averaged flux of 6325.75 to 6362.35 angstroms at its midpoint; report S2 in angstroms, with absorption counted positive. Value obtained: -2.0 angstroms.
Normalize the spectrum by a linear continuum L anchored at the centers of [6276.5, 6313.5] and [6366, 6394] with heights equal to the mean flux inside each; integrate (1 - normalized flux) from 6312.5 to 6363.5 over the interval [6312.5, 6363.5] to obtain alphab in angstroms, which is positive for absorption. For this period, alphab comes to 0.4 angstroms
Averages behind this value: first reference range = 11.9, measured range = 11.5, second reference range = 11.3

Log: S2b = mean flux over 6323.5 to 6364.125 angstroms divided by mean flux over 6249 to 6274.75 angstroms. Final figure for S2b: 1.0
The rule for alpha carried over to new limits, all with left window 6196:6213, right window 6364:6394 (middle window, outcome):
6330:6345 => 0.01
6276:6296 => 0.02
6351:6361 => 0.00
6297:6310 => -0.12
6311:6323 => 0.00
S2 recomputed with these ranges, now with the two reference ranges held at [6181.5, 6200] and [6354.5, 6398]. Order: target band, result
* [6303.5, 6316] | -0.1 angstroms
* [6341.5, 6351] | -0.4 angstroms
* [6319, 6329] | -0.3 angstroms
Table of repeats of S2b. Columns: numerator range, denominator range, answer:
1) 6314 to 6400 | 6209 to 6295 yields 1.00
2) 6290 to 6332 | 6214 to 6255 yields 1.04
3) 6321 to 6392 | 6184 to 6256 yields 1.00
